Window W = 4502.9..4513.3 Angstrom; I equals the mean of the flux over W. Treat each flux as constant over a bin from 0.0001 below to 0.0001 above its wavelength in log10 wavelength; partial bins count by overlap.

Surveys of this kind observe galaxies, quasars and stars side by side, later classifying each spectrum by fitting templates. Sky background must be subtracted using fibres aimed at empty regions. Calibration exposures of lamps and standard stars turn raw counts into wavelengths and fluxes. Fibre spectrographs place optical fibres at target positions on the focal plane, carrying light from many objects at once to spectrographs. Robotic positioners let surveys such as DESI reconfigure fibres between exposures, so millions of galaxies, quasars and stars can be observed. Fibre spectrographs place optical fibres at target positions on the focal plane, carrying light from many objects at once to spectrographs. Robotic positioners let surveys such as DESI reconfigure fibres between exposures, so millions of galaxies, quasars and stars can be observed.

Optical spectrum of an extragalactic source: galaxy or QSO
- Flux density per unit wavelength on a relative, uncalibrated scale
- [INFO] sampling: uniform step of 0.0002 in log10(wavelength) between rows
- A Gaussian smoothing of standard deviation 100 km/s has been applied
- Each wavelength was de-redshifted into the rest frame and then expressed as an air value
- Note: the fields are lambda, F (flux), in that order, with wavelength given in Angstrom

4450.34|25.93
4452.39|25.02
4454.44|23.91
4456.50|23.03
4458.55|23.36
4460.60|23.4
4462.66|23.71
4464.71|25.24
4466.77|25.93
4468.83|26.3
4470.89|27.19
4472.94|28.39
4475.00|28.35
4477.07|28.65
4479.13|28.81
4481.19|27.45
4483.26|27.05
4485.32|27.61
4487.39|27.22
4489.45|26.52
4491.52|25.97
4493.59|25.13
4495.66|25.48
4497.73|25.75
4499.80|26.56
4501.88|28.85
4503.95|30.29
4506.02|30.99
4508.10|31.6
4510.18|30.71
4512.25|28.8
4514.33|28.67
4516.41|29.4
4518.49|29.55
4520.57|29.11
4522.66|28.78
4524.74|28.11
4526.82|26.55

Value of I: 30.5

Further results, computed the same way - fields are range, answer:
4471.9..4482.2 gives 28.3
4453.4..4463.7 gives 23.5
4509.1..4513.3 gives 29.8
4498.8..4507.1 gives 29.2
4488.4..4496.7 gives 25.8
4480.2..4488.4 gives 27.3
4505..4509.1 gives 31.3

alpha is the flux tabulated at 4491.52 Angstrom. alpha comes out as 25.97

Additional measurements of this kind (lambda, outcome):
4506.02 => 30.99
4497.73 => 25.75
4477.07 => 28.65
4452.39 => 25.02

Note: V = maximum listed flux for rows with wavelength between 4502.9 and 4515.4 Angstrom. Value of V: 31.6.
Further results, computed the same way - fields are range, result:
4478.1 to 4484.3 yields 28.81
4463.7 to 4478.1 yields 28.65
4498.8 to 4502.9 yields 28.85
